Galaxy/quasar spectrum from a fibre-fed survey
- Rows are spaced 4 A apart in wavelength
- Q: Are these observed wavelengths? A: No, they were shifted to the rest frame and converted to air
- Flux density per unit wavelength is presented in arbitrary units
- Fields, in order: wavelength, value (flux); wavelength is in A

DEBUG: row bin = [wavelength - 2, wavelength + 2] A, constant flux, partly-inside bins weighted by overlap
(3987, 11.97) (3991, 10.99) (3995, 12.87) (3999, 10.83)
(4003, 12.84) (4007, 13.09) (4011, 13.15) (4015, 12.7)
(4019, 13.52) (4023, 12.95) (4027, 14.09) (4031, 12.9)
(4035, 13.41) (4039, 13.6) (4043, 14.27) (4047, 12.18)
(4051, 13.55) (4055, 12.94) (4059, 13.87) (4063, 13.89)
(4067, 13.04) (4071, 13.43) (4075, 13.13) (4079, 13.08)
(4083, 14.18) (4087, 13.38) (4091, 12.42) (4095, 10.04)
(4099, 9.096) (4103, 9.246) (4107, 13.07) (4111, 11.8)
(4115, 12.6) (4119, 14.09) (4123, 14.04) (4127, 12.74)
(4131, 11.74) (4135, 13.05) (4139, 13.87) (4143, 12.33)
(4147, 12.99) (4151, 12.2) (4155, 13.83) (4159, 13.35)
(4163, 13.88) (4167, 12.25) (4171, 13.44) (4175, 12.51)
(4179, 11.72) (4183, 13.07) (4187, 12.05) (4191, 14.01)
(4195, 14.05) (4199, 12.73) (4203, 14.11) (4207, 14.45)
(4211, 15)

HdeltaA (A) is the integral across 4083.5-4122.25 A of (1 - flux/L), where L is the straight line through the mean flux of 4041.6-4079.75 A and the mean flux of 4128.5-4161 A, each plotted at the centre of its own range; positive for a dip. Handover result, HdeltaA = 3.56 A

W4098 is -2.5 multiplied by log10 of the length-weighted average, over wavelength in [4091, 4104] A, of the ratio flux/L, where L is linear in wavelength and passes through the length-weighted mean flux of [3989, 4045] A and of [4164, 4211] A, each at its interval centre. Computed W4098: 0.30 mag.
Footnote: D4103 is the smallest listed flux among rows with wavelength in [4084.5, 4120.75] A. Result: 9.096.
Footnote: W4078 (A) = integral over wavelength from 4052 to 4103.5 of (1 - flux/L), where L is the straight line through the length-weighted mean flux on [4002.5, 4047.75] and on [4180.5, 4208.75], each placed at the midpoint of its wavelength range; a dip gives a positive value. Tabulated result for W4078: 3.0 A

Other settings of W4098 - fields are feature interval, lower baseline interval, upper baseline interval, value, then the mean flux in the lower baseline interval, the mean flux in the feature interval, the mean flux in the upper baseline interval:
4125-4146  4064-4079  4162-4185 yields 0.02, 13.2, 12.8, 12.8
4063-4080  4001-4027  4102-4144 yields -0.03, 13.1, 13.3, 12.7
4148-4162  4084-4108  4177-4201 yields -0.07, 11.3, 13.2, 12.9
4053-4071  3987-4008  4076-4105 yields -0.14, 12.1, 13.4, 11.7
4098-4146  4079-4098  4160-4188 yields 0.01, 12.4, 12.4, 12.7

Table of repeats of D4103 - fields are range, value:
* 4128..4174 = 11.74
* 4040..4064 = 12.18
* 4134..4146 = 12.33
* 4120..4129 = 12.74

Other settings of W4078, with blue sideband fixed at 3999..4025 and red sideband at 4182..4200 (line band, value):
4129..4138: 0.37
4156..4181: 0.52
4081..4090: -0.43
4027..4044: -0.86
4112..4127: -0.31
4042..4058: -0.33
